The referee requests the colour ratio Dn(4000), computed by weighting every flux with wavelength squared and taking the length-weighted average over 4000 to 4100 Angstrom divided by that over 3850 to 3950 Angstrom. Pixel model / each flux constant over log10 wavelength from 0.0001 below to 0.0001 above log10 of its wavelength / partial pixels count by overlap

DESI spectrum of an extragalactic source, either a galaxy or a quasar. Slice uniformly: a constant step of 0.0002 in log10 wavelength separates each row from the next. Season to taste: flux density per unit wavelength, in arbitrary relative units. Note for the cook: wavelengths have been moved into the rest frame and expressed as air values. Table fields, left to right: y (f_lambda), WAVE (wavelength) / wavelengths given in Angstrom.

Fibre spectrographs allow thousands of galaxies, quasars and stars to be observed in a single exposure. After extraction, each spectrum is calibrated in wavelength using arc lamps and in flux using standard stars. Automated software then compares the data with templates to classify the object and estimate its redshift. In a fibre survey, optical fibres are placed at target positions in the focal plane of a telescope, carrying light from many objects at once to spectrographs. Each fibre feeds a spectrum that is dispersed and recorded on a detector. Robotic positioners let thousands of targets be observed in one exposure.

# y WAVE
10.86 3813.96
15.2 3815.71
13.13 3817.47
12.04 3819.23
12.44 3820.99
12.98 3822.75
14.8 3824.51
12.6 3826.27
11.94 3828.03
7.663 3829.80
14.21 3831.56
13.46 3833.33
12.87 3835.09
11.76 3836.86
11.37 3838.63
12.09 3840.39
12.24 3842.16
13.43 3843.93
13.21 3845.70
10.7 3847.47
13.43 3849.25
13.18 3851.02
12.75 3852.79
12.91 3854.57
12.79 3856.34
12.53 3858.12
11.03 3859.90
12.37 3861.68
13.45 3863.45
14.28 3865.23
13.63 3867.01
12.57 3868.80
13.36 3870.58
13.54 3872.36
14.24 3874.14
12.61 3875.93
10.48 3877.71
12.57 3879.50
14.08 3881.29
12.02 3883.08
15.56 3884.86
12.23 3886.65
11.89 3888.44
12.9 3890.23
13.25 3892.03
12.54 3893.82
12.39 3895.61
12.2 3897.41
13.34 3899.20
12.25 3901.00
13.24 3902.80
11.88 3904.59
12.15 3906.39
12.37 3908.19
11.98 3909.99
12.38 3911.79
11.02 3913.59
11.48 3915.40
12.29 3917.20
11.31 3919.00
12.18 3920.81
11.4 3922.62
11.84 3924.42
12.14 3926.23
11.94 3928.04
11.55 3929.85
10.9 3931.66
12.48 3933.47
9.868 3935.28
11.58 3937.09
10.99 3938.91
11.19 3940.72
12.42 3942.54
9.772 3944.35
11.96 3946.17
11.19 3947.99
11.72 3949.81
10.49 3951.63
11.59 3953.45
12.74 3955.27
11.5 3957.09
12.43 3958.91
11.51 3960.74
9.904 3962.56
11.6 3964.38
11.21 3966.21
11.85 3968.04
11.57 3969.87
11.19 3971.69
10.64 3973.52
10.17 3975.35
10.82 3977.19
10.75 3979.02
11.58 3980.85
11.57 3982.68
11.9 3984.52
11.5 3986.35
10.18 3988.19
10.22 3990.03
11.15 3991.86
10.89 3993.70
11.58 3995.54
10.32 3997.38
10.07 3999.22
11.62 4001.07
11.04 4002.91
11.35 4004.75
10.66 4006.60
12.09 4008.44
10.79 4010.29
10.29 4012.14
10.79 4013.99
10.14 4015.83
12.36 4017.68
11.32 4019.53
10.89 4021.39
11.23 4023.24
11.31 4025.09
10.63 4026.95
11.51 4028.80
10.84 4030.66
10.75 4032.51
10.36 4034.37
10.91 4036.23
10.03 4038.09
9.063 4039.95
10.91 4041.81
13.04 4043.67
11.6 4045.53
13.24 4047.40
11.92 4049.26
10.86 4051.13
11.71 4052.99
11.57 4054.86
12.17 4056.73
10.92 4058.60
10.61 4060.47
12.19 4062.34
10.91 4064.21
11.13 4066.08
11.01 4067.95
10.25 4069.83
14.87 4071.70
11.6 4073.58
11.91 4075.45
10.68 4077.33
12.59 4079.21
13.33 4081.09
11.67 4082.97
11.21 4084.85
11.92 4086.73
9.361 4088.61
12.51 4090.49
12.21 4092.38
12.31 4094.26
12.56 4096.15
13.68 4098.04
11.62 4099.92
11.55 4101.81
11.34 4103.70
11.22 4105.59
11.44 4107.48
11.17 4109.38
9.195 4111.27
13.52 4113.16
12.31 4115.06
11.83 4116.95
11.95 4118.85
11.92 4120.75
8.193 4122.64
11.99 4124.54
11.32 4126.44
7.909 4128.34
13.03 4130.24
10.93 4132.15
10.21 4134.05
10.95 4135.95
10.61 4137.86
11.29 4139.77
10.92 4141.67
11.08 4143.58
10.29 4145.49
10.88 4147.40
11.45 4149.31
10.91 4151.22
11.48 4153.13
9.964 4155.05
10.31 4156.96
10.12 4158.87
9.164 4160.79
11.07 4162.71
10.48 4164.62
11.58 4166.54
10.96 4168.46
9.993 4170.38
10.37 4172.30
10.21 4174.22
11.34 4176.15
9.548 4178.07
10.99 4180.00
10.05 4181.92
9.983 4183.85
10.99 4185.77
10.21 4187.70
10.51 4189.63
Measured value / 1.0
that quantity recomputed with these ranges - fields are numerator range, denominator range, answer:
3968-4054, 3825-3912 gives 0.94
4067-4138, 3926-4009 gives 1.10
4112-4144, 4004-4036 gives 1.07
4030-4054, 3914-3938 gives 1.02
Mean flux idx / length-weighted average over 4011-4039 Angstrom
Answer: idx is 10.9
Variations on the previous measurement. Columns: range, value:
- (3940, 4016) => 11.2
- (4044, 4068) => 11.6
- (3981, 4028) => 11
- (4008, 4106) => 11.5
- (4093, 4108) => 12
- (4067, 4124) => 11.7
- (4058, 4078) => 11.5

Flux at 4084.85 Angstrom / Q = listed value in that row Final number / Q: 11.21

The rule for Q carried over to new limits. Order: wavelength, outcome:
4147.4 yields 10.88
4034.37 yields 10.36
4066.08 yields 11.13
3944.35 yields 9.772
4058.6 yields 10.92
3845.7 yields 13.21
